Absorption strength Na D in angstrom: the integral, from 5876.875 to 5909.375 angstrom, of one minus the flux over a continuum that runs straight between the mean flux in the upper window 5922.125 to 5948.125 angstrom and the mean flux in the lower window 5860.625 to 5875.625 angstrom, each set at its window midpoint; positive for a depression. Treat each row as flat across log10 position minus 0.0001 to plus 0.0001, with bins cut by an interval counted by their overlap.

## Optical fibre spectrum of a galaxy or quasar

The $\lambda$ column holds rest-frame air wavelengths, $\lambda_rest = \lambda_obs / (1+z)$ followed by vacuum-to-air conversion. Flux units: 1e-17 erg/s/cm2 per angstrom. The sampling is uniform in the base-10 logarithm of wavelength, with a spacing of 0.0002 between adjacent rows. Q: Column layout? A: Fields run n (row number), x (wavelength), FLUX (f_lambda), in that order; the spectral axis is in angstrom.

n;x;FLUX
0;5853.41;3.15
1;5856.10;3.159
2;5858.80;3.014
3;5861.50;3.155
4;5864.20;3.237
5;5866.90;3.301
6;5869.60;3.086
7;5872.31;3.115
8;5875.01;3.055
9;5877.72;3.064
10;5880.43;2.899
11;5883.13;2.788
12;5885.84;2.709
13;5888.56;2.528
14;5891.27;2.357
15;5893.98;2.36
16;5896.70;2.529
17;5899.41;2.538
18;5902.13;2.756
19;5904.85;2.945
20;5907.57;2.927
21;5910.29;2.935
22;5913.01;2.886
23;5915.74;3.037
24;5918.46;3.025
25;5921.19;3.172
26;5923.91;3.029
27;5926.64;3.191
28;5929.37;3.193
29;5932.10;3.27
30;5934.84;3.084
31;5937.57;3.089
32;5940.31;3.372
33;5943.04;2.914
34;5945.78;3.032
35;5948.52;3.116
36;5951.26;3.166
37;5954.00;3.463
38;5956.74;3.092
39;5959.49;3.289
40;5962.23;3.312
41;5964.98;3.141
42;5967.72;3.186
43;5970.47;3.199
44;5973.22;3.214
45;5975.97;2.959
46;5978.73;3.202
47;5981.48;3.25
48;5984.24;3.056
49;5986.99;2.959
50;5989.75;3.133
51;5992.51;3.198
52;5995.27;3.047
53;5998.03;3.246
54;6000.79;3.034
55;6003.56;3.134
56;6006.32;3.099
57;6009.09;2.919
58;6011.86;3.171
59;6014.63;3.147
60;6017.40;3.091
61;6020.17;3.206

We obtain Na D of 4.7 angstrom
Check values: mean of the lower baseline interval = 3.16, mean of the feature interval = 2.7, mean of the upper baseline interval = 3.13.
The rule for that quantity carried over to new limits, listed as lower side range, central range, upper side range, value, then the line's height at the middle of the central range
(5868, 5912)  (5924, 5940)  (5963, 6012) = -1.3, 2.93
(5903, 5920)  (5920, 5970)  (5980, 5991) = -2.5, 3.02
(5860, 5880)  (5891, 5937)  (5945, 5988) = 3.4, 3.15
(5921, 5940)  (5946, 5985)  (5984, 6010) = -0.8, 3.12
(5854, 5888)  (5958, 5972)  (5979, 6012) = -0.6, 3.09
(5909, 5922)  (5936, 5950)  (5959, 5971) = 0.1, 3.13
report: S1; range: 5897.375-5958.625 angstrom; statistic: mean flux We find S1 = 3.05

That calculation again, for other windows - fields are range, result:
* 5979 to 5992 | 3.12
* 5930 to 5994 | 3.16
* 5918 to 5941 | 3.16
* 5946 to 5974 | 3.21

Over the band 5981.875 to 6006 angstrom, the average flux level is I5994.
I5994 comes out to 3.11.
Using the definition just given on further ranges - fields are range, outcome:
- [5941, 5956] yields 3.15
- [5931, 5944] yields 3.15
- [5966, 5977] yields 3.15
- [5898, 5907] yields 2.76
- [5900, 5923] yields 2.95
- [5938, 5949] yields 3.11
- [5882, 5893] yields 2.58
